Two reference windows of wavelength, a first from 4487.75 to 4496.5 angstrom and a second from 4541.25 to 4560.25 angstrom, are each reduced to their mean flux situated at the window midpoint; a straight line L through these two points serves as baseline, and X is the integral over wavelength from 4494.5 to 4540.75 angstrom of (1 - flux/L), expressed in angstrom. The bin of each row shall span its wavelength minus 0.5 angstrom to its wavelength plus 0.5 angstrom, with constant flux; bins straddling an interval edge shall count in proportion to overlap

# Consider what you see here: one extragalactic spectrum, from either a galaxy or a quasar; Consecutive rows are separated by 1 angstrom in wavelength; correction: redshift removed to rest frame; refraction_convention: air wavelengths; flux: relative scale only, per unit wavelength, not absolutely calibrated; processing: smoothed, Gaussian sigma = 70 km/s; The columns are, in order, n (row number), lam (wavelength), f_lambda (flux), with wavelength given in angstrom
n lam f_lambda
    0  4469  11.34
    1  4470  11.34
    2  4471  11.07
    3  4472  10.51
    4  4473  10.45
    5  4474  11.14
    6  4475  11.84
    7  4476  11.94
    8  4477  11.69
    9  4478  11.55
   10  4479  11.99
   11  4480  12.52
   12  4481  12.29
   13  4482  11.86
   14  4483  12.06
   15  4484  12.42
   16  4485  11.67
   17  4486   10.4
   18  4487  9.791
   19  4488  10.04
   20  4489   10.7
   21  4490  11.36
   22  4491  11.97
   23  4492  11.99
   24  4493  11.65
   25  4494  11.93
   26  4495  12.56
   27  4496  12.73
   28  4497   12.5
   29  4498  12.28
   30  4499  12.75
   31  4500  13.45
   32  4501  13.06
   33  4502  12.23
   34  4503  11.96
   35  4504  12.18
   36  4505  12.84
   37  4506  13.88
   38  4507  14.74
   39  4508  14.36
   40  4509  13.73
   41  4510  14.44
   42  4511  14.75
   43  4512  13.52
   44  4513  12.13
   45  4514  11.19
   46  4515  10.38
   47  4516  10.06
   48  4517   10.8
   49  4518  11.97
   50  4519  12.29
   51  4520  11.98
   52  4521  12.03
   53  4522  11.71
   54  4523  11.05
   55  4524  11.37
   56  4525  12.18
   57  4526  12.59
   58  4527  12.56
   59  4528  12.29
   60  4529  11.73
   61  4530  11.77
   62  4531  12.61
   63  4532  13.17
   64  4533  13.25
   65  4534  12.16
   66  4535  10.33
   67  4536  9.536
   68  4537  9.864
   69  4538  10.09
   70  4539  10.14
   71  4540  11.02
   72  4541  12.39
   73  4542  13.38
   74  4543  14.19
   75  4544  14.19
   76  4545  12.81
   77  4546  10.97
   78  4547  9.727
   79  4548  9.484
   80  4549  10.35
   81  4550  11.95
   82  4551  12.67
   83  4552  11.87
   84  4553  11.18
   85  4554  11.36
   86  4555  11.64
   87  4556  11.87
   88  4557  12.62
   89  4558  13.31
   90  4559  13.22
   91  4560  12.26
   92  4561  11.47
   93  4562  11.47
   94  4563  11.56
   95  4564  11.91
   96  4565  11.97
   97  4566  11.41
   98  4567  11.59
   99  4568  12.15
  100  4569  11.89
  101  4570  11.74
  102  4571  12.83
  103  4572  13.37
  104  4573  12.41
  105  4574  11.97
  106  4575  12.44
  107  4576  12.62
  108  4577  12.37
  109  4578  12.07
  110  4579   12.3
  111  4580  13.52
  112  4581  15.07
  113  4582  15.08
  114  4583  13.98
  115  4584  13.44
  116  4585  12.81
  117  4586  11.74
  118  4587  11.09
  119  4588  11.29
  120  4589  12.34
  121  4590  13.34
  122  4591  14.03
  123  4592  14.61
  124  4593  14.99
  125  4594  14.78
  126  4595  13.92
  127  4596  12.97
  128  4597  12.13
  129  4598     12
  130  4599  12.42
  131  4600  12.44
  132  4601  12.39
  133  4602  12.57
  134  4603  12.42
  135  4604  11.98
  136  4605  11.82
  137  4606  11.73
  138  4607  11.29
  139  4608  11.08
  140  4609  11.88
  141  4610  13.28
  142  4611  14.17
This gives -1.3 angstrom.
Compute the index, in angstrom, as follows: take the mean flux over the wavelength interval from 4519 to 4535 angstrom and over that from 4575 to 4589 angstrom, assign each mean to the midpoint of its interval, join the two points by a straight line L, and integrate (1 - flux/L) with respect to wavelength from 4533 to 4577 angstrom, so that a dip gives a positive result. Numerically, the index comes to 2.33 angstrom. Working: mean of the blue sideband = 12.1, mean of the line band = 11.8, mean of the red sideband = 12.8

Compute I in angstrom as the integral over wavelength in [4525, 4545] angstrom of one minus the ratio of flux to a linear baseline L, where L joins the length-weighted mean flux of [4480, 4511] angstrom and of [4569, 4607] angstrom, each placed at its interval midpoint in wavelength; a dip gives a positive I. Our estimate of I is 0.9 angstrom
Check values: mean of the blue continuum 12.4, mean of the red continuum 12.8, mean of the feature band 12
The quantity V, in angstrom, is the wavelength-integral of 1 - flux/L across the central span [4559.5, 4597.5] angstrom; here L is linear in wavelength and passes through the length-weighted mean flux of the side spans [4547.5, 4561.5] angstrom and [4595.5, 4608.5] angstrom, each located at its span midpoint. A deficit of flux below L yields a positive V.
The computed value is -2.4 angstrom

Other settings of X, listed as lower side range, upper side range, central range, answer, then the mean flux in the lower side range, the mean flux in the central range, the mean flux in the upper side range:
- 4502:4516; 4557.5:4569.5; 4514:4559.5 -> 2.69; 12.9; 11.7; 12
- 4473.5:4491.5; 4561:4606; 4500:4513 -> -1.81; 11.5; 13.4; 12.6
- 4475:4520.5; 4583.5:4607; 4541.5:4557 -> 0.74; 12.2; 11.9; 12.7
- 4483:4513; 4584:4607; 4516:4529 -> 0.73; 12.5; 11.8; 12.7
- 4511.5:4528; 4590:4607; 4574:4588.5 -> -0.18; 11.8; 12.8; 12.9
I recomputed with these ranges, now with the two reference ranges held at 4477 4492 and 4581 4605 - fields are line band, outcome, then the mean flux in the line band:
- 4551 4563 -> 0.5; 12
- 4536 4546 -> 0.4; 11.8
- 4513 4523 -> 0.5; 11.4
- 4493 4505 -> -0.8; 12.5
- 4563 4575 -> 0.5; 12.1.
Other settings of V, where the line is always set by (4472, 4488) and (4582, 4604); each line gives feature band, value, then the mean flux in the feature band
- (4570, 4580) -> 0.2 angstrom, 12.5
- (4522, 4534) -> -0.1 angstrom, 12.2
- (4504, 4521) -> -1.1 angstrom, 12.7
